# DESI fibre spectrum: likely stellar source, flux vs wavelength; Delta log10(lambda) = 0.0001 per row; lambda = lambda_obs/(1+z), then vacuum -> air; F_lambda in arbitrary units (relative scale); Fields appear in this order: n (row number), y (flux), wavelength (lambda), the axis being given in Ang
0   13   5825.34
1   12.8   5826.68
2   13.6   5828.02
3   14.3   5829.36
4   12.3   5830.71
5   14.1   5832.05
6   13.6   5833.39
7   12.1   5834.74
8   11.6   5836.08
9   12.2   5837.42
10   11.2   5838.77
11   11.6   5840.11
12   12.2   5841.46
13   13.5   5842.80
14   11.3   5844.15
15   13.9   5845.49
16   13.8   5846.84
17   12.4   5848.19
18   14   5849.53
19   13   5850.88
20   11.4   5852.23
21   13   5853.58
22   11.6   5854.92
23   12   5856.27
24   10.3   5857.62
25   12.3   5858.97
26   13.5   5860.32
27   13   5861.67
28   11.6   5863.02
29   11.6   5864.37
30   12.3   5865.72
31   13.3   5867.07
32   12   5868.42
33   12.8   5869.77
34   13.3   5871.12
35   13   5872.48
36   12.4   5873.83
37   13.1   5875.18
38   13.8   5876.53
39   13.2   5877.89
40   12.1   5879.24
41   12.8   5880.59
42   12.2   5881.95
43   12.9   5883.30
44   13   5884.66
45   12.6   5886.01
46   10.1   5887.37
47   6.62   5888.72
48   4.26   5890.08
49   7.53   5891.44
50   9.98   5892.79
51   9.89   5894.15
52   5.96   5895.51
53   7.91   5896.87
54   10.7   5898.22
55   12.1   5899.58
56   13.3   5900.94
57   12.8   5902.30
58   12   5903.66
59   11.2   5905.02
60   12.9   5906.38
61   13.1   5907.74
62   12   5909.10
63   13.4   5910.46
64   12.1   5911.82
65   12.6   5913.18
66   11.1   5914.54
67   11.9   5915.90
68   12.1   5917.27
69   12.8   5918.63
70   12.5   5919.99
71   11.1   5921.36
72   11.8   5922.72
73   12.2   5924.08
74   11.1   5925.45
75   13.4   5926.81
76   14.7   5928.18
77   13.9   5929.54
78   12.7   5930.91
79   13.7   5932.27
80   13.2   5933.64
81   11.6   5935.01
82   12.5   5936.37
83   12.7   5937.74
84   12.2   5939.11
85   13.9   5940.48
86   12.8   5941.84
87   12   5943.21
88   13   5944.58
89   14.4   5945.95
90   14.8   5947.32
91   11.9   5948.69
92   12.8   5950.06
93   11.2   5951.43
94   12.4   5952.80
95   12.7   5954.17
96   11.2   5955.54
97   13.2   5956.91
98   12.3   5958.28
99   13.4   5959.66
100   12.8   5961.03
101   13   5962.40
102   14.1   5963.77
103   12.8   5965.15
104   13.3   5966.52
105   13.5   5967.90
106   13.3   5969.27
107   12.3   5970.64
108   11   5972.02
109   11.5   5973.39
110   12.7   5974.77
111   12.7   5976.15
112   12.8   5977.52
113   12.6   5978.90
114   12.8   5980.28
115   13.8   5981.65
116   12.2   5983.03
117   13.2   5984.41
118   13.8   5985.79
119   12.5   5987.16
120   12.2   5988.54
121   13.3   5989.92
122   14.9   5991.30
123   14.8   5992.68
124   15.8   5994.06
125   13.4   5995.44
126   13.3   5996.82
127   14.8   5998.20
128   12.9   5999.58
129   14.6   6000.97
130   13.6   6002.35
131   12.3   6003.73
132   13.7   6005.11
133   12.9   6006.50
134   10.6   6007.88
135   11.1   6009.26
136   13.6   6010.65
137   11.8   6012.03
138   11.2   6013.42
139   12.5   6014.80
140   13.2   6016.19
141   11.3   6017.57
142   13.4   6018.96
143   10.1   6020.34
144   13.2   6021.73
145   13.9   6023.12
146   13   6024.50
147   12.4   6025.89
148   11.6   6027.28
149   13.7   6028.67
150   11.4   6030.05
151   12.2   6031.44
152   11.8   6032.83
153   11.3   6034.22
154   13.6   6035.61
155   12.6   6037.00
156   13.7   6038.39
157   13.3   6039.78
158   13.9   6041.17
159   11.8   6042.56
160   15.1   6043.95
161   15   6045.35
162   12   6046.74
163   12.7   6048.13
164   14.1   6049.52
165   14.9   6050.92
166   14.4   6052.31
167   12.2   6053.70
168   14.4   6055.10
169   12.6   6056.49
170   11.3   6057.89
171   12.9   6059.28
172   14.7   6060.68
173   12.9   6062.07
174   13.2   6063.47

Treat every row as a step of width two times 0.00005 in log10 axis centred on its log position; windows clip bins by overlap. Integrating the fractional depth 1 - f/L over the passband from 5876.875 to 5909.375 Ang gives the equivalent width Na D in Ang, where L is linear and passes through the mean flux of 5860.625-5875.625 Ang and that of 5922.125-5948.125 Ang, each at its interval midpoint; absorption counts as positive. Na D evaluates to 4.7 Ang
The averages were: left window 12.6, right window 13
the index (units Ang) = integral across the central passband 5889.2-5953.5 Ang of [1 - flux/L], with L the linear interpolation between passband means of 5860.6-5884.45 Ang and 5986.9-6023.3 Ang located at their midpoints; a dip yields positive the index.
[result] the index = 4.51 Ang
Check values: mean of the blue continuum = 12.7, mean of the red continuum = 13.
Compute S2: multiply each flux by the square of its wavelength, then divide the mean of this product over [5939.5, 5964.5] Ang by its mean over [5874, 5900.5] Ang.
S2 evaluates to 1.24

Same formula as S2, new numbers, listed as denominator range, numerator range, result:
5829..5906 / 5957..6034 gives 1.13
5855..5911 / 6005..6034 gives 1.11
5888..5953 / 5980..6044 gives 1.13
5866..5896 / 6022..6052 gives 1.22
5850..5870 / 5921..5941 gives 1.06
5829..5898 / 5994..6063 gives 1.16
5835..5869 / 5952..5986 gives 1.08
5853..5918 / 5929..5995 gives 1.14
